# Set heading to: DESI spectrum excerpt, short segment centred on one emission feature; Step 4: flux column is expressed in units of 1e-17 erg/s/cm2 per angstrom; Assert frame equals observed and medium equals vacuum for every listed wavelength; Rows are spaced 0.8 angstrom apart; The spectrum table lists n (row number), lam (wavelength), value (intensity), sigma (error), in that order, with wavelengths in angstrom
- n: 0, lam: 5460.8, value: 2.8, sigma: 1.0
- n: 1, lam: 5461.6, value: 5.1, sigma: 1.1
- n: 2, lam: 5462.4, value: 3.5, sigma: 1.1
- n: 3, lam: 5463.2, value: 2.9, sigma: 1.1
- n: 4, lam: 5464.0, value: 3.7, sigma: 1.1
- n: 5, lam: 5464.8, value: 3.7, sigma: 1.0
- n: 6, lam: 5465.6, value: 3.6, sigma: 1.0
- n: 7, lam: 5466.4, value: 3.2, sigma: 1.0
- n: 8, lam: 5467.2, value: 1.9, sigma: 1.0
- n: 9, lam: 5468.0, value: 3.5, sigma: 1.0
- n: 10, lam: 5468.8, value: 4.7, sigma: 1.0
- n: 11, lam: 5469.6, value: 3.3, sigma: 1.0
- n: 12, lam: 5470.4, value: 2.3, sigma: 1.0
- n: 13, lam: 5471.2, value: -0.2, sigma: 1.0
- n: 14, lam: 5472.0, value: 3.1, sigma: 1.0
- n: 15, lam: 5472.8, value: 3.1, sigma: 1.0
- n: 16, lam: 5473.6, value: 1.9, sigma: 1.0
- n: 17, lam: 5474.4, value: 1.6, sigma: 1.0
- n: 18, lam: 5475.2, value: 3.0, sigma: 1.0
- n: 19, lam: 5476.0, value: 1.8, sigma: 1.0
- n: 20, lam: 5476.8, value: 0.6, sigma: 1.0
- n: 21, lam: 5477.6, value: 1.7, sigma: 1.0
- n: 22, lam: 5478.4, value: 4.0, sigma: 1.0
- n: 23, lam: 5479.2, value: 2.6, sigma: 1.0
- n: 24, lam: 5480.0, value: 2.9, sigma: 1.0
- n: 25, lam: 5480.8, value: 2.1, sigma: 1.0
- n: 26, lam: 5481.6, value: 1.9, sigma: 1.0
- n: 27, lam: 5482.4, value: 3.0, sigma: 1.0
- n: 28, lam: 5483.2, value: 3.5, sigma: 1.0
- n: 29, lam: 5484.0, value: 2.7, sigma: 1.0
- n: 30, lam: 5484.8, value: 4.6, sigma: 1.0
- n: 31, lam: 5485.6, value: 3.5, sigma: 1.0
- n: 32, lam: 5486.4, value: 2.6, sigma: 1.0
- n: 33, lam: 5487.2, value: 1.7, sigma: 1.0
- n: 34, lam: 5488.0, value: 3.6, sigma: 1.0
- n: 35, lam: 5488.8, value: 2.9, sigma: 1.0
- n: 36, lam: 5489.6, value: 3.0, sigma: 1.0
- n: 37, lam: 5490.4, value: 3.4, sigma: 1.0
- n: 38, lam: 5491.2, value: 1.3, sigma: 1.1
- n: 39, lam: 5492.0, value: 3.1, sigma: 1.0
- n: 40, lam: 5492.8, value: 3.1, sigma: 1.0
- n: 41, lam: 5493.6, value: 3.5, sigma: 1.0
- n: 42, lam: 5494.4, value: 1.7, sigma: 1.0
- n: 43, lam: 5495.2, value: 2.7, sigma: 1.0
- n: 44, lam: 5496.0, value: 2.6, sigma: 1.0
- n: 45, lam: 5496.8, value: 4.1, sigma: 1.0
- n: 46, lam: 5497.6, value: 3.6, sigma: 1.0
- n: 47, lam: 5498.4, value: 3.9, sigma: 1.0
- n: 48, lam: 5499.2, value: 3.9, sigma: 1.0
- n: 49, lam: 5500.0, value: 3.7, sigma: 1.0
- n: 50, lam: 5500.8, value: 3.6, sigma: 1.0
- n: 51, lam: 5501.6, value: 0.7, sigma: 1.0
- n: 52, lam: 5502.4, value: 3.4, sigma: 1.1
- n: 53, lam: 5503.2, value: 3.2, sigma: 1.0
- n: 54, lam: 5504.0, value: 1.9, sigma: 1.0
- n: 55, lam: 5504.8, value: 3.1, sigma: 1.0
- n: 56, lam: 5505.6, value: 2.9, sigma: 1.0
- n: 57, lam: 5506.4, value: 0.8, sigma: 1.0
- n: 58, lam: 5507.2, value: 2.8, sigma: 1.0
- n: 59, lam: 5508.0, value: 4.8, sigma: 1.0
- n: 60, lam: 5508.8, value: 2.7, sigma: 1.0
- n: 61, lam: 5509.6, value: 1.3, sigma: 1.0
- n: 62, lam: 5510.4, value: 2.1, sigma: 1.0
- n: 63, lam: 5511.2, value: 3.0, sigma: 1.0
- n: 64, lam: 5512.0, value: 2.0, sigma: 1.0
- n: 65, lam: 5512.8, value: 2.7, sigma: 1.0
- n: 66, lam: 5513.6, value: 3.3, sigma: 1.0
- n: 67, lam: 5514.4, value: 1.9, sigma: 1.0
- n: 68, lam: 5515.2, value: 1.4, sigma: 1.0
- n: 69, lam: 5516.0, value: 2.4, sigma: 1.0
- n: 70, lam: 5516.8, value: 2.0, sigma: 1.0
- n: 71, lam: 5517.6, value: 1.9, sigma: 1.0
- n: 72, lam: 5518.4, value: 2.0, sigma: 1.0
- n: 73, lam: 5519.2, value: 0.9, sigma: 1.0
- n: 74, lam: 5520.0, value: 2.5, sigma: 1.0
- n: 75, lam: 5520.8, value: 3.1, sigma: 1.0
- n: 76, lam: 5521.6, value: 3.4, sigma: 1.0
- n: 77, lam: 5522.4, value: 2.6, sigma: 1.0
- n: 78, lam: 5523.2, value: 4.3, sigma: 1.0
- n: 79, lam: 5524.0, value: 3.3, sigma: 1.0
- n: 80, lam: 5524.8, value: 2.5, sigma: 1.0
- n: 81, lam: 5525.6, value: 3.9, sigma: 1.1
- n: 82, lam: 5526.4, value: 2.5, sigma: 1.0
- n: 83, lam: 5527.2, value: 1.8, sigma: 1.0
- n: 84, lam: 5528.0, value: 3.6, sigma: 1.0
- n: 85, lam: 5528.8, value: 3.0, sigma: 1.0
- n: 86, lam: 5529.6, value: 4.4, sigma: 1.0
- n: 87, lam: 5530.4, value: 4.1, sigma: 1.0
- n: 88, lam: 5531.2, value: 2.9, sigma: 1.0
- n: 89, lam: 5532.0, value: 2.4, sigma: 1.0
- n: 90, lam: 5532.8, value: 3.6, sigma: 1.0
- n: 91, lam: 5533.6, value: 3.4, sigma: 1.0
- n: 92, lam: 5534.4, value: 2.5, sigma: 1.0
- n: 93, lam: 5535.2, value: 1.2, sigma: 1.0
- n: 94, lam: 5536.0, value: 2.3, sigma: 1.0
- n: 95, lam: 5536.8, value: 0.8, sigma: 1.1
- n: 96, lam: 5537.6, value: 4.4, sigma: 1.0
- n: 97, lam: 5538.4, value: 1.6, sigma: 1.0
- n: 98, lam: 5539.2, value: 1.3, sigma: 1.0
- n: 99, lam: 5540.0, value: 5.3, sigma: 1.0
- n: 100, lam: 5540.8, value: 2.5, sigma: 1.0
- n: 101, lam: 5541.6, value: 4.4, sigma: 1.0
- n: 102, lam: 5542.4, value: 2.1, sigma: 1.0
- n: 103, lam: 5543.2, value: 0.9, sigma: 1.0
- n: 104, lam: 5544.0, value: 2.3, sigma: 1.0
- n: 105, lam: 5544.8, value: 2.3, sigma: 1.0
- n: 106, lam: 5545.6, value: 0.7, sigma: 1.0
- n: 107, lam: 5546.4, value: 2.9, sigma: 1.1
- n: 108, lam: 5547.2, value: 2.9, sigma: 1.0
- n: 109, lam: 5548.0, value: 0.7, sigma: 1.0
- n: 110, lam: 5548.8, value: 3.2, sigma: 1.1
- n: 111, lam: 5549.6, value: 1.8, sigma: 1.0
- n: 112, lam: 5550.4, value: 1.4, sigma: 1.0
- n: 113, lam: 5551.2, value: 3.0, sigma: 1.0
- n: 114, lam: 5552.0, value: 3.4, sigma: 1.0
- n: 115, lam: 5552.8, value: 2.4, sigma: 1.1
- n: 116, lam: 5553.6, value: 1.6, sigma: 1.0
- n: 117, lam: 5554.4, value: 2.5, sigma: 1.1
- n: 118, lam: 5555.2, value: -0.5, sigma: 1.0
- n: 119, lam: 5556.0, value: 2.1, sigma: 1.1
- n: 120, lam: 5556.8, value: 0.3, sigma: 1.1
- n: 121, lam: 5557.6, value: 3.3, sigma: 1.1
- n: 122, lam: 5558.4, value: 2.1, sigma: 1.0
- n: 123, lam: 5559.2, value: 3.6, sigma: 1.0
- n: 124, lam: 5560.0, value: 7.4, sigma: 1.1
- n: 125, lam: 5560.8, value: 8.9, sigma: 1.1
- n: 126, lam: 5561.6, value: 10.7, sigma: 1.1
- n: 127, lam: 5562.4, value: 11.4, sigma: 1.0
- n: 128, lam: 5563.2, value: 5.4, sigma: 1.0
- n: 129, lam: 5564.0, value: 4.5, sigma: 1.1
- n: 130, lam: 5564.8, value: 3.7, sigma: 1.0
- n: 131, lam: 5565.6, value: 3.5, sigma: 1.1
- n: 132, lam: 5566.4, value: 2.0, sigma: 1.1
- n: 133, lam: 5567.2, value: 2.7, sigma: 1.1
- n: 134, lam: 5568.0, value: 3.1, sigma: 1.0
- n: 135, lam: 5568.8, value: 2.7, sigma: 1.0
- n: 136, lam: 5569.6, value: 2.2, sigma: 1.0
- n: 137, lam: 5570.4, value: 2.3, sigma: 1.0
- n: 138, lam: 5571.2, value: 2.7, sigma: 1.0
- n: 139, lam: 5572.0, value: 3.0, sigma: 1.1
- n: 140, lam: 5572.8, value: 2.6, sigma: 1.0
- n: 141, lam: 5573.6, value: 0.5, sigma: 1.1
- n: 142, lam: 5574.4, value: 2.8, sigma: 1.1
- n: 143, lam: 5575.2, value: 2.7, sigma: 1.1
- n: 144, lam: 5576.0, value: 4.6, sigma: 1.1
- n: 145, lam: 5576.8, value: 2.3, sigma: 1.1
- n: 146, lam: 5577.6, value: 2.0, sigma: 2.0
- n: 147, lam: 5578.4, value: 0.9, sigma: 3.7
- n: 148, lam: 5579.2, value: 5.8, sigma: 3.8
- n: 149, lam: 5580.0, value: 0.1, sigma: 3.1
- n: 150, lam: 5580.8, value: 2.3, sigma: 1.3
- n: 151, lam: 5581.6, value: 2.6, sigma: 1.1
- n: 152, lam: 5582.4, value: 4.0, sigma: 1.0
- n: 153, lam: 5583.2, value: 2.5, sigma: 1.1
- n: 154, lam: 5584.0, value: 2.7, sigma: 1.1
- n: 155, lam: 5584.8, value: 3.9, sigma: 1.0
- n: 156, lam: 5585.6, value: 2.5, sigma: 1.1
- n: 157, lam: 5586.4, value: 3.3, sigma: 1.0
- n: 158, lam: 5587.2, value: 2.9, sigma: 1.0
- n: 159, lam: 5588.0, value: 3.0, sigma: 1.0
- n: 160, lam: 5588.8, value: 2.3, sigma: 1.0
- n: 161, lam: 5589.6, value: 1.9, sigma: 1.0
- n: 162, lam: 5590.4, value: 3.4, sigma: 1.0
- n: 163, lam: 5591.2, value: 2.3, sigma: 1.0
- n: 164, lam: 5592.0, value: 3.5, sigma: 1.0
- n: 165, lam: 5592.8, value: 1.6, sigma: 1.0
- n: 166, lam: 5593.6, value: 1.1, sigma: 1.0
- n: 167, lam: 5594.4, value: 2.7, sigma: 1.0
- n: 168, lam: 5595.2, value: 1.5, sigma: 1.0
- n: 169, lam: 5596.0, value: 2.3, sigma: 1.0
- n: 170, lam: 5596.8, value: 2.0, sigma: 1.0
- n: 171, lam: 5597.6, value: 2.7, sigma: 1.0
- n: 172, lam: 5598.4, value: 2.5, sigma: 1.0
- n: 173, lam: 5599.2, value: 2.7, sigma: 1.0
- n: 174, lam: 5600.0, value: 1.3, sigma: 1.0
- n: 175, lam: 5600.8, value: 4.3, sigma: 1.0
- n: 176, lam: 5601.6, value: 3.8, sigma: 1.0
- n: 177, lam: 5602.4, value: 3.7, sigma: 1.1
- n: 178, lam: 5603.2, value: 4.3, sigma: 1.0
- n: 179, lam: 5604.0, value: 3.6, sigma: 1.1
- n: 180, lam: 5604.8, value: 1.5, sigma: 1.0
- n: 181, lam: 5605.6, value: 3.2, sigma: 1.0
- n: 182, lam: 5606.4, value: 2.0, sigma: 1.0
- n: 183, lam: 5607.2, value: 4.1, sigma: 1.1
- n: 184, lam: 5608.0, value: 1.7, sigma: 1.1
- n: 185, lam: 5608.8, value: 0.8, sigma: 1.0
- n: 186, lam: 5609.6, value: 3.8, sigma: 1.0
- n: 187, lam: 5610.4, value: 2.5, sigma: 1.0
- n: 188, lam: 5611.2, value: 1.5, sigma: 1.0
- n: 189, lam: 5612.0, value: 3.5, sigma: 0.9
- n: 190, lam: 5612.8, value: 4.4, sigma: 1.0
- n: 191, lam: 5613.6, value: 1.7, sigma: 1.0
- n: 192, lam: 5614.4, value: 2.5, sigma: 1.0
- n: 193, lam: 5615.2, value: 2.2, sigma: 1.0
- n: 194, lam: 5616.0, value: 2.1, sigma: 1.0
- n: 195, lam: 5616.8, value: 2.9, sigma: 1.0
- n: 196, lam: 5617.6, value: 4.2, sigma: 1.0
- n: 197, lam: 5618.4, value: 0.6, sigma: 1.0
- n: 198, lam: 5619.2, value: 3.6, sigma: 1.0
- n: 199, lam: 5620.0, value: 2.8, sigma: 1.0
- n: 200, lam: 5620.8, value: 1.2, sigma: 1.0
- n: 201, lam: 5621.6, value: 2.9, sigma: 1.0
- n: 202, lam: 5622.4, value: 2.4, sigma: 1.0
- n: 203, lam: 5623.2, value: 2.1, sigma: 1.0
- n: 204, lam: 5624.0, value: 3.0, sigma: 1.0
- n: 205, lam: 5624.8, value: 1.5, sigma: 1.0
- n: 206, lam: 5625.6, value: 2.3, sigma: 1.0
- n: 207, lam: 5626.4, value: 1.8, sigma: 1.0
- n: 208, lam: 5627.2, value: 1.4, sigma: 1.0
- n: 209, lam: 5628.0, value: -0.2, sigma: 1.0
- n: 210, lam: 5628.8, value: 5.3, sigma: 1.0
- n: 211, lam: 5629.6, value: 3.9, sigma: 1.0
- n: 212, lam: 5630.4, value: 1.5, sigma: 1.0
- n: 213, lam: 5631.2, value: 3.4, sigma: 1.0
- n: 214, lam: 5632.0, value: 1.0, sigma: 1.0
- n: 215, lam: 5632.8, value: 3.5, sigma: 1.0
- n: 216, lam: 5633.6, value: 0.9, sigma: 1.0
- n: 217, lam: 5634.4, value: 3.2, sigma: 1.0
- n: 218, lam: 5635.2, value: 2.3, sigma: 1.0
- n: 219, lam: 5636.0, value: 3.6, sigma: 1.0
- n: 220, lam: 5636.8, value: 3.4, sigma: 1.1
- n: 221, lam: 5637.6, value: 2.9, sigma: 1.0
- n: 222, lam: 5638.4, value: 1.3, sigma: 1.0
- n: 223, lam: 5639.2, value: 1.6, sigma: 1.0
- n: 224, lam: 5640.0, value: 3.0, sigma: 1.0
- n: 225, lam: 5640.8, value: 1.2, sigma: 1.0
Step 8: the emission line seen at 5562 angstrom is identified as Hgamma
